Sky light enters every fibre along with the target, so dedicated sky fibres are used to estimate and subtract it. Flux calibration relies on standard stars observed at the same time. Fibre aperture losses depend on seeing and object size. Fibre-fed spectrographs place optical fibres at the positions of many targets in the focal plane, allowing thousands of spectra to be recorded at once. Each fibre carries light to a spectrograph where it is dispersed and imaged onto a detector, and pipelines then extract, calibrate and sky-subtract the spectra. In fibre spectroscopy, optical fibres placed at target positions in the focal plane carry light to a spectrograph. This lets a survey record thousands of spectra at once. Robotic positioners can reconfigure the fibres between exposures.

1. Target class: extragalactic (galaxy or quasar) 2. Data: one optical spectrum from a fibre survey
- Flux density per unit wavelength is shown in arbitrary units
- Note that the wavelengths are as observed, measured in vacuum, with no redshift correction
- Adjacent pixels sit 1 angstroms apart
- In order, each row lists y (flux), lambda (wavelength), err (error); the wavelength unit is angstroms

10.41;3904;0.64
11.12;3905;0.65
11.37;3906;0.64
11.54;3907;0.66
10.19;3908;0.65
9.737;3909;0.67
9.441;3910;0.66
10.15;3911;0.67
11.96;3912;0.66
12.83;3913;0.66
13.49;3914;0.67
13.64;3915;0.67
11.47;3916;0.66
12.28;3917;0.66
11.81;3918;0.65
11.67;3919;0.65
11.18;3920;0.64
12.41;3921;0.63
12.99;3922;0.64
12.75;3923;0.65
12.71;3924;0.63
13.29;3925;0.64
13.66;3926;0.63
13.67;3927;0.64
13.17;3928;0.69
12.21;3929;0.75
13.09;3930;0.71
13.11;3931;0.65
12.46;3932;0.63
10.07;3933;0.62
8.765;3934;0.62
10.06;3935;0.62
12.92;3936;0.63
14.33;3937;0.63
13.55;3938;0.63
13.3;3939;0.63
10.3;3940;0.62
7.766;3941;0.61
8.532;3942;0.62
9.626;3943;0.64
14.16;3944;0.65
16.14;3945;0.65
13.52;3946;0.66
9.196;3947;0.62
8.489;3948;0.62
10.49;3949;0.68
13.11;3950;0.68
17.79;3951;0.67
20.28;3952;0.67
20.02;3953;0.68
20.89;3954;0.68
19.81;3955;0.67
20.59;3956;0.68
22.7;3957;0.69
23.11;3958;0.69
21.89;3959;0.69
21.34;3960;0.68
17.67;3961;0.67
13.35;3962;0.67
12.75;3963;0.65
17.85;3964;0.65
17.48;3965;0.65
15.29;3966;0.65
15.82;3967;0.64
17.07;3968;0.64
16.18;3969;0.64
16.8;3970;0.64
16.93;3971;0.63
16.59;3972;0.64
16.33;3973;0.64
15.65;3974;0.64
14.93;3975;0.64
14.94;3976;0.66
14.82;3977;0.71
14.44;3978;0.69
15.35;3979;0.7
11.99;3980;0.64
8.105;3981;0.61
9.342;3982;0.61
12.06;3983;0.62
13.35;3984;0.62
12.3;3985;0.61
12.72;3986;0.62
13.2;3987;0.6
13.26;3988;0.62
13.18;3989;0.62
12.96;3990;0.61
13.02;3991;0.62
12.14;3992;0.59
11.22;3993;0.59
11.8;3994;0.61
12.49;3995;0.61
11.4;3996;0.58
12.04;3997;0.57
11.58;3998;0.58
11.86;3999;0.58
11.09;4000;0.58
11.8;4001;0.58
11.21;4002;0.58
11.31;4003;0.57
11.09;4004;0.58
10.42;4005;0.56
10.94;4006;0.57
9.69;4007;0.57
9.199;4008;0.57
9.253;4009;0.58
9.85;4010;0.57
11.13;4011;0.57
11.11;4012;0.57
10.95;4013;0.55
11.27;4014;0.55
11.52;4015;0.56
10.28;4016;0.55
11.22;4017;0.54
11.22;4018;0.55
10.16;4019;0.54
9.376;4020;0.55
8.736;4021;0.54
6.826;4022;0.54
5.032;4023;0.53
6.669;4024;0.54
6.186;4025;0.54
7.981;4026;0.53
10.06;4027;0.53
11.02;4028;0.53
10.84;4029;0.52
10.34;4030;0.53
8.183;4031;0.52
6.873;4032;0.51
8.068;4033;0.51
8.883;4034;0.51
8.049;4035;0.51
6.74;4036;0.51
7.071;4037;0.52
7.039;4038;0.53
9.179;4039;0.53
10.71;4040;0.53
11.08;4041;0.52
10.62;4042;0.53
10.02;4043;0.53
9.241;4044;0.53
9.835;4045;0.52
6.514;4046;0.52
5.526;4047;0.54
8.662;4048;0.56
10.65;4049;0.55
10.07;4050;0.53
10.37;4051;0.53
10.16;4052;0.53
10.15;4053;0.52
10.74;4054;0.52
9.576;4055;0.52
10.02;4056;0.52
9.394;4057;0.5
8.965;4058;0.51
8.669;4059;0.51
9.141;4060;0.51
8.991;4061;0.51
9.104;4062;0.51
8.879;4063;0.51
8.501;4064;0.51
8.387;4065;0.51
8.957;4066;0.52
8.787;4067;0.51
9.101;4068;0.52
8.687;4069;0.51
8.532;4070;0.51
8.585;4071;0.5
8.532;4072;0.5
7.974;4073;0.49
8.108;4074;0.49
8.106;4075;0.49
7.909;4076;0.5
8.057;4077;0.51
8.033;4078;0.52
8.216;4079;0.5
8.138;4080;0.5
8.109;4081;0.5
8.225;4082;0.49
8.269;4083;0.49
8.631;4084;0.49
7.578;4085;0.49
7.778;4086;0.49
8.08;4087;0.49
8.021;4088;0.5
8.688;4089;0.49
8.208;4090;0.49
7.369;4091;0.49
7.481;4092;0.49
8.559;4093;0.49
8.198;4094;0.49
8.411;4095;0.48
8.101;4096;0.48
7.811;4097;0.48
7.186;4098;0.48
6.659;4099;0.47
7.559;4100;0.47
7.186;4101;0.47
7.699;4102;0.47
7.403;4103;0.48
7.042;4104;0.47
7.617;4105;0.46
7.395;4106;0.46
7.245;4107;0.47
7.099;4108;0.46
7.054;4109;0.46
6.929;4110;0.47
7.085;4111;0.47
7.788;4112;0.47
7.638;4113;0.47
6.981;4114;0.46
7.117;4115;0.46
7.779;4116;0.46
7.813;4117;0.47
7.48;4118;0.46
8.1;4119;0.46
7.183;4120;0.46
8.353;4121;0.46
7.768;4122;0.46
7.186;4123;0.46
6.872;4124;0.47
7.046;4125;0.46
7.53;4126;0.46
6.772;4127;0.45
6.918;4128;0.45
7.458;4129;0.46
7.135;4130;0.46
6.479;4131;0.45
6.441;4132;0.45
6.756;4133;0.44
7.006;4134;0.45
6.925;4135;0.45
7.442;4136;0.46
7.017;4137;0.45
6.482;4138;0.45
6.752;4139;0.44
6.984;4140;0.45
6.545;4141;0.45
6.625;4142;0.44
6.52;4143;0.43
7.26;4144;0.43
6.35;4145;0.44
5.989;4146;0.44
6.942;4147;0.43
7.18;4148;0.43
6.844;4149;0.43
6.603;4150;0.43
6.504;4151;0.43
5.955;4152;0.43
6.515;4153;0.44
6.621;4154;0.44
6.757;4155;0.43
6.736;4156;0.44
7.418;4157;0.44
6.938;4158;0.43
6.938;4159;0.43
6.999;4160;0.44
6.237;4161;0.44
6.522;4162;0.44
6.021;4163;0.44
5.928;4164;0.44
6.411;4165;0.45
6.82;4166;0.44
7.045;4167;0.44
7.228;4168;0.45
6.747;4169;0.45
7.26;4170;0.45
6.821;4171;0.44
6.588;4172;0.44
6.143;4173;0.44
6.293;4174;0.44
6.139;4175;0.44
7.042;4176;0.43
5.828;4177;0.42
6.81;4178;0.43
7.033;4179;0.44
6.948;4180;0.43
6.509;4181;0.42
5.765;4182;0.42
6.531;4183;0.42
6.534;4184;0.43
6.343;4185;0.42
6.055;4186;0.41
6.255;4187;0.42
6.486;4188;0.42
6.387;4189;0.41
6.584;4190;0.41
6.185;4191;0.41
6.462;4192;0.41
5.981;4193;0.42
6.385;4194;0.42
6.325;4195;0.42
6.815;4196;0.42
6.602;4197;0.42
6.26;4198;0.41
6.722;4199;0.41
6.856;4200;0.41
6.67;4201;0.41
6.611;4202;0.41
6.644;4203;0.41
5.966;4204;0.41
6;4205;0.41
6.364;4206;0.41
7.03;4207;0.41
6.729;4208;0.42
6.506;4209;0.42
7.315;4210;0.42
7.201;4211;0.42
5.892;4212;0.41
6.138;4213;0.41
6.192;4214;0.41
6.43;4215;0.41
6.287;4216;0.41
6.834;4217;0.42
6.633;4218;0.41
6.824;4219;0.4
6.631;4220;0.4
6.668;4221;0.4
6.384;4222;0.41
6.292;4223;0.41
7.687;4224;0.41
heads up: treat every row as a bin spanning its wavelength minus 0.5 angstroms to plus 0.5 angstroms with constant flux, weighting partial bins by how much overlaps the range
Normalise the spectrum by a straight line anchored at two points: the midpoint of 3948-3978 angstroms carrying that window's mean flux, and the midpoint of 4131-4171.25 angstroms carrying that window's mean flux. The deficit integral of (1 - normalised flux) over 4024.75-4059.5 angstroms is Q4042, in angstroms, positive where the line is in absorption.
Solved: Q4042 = 9.9 angstroms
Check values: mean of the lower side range 17.1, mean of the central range 9.09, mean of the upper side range 6.72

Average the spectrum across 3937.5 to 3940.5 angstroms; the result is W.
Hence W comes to 12.4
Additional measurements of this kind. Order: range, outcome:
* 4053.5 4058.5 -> 9.74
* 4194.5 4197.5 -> 6.58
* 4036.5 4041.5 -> 9.02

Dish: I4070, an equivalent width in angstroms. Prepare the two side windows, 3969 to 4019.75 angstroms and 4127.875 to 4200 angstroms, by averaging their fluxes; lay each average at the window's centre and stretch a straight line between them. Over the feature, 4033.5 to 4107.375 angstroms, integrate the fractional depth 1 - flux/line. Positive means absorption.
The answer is 9.5 angstroms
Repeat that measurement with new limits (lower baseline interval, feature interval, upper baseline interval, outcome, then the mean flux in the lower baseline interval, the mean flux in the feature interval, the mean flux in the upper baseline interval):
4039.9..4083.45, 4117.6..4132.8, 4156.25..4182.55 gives 0.70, 8.95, 7.24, 6.63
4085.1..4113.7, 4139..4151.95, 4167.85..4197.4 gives 0.60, 7.61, 6.67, 6.49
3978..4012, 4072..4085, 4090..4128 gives 0.67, 11.6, 8.14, 7.48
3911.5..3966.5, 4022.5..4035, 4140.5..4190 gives 3.10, 14.1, 8.33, 6.59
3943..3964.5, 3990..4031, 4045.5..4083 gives 7.41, 16.7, 10.4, 8.76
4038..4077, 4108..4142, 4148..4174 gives 1.53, 9.08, 7.17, 6.67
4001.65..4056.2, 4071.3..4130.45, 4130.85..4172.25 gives 1.22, 9.43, 7.68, 6.72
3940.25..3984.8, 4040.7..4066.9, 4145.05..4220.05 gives 5.32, 15.3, 9.29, 6.55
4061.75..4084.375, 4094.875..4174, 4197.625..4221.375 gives 5.98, 8.42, 7.01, 6.56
